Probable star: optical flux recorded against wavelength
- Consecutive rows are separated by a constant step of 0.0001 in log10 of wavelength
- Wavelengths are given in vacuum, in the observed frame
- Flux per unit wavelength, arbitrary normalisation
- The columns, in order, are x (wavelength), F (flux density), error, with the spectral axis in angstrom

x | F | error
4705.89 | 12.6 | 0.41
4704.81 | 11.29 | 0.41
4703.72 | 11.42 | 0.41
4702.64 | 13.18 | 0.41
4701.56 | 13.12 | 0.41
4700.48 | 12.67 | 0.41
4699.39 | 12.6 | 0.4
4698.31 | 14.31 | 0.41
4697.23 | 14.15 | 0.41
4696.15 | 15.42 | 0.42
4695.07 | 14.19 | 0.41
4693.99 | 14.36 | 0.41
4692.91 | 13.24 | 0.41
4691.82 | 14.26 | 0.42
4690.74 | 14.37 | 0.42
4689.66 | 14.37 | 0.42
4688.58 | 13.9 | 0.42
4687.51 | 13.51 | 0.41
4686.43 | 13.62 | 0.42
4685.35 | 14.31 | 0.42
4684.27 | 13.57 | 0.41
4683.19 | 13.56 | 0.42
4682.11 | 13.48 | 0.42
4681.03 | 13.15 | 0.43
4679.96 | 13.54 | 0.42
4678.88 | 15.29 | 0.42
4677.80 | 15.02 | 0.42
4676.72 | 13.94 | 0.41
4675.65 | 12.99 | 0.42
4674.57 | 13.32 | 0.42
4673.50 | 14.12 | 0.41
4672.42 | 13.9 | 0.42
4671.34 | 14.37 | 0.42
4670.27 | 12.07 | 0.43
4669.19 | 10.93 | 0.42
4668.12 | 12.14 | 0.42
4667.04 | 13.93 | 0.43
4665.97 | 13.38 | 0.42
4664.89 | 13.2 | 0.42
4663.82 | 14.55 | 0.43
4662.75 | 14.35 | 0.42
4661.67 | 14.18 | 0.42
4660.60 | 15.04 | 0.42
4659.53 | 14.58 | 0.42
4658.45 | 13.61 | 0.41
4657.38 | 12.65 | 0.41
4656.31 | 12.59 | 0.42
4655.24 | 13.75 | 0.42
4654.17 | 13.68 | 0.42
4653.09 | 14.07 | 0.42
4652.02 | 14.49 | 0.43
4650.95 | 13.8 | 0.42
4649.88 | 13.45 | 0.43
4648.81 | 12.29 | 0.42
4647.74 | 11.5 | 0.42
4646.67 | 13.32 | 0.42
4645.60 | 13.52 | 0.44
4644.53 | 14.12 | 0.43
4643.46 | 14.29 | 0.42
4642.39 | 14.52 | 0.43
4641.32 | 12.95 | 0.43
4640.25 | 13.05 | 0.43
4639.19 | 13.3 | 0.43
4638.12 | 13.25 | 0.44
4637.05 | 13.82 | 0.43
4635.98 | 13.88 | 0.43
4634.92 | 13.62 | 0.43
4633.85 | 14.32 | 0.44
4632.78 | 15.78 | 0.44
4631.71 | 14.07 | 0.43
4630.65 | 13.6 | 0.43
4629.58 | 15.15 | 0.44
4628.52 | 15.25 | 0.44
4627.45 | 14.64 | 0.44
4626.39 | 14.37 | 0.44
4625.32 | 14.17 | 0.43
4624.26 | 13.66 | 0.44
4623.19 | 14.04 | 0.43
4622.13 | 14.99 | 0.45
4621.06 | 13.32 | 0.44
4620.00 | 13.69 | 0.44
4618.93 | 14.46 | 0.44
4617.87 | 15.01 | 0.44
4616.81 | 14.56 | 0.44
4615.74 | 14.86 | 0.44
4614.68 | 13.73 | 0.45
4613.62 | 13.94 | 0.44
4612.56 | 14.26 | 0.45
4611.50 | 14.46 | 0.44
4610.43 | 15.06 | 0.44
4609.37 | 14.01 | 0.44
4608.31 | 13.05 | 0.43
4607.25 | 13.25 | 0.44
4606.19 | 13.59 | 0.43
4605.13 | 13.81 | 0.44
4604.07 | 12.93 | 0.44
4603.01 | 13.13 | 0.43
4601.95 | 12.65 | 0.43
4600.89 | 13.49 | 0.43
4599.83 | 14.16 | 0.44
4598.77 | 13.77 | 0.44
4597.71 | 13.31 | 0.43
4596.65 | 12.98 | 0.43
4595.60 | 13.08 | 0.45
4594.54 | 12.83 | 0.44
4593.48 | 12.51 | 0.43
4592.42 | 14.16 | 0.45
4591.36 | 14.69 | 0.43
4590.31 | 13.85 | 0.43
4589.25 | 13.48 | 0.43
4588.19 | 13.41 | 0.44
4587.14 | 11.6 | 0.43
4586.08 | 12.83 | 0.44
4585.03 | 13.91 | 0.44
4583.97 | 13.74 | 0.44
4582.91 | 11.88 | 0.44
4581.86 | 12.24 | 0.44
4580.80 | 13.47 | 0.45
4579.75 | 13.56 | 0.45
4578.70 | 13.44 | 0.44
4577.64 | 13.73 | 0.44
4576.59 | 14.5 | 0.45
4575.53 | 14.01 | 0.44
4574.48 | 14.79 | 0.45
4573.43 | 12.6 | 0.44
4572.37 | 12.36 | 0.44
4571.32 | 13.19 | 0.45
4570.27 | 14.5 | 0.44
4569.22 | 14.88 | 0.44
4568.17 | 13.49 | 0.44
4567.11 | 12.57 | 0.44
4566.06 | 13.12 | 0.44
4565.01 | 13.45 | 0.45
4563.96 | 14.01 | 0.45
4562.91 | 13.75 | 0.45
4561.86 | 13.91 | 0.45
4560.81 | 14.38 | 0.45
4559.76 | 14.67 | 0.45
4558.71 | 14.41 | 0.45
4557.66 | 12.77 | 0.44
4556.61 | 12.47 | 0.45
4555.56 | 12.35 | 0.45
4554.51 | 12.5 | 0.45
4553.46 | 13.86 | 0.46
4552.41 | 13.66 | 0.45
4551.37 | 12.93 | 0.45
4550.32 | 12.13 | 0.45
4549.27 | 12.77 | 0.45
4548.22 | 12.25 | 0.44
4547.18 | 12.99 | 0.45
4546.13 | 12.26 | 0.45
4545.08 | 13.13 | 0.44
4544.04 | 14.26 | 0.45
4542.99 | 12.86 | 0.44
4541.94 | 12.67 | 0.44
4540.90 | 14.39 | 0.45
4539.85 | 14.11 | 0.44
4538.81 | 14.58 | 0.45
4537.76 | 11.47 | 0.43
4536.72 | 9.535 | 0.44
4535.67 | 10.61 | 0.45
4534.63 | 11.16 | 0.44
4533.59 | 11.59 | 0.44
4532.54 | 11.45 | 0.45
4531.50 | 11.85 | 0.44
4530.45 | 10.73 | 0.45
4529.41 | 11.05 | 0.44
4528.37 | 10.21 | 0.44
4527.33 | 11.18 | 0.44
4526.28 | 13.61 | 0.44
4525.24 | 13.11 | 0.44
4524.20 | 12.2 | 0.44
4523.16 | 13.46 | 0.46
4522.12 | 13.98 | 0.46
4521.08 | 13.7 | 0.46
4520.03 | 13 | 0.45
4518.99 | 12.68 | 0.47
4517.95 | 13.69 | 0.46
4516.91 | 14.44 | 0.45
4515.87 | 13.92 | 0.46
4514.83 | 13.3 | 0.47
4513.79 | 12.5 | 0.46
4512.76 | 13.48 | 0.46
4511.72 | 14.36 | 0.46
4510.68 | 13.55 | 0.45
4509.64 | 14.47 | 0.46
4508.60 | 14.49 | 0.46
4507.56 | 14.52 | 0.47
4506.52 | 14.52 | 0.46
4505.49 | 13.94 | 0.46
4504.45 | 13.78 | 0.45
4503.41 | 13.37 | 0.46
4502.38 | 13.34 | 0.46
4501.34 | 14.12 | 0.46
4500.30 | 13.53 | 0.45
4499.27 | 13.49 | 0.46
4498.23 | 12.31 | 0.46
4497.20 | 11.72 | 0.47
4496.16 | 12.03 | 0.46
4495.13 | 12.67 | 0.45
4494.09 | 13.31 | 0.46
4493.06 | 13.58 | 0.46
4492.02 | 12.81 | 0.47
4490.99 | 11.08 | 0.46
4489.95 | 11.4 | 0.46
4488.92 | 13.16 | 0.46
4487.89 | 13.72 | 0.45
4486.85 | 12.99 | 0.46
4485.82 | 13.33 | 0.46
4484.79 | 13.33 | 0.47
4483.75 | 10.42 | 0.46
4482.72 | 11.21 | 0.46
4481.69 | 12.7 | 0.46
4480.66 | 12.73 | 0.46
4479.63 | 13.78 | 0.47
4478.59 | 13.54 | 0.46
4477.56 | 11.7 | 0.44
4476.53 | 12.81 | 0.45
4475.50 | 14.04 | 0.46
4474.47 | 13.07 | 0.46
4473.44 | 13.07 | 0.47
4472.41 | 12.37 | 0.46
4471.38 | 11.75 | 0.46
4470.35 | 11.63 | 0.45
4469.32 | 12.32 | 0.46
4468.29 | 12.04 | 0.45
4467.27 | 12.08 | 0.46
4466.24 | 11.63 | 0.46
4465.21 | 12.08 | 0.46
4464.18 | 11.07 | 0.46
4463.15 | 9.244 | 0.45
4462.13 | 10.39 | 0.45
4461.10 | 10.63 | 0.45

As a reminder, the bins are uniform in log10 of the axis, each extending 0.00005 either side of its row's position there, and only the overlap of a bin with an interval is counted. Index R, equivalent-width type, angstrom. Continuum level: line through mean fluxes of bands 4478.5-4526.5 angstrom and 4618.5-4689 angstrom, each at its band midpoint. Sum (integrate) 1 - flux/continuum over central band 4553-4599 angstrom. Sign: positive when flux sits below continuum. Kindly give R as 0.15 angstrom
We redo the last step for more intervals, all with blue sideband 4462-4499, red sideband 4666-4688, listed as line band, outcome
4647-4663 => -0.2 angstrom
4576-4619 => -1.8 angstrom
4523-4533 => 0.6 angstrom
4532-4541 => 0.5 angstrom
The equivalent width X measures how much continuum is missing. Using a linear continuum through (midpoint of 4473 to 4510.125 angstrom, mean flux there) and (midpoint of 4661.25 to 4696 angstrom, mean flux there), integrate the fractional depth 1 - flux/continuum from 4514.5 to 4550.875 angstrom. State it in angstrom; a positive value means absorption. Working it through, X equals 1.7 angstrom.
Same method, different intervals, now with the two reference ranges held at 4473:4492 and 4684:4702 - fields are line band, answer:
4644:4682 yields 0.4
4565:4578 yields -0.4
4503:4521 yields -1.3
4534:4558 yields 0.7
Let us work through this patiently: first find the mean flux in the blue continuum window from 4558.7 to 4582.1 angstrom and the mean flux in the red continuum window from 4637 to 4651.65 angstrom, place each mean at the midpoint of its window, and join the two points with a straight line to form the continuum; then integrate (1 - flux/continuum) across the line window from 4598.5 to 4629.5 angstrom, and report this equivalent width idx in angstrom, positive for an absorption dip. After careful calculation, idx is -1.21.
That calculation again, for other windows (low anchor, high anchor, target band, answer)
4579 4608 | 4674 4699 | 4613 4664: -1.25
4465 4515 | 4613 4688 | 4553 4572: -0.33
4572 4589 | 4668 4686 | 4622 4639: -1.07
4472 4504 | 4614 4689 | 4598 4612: -0.11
